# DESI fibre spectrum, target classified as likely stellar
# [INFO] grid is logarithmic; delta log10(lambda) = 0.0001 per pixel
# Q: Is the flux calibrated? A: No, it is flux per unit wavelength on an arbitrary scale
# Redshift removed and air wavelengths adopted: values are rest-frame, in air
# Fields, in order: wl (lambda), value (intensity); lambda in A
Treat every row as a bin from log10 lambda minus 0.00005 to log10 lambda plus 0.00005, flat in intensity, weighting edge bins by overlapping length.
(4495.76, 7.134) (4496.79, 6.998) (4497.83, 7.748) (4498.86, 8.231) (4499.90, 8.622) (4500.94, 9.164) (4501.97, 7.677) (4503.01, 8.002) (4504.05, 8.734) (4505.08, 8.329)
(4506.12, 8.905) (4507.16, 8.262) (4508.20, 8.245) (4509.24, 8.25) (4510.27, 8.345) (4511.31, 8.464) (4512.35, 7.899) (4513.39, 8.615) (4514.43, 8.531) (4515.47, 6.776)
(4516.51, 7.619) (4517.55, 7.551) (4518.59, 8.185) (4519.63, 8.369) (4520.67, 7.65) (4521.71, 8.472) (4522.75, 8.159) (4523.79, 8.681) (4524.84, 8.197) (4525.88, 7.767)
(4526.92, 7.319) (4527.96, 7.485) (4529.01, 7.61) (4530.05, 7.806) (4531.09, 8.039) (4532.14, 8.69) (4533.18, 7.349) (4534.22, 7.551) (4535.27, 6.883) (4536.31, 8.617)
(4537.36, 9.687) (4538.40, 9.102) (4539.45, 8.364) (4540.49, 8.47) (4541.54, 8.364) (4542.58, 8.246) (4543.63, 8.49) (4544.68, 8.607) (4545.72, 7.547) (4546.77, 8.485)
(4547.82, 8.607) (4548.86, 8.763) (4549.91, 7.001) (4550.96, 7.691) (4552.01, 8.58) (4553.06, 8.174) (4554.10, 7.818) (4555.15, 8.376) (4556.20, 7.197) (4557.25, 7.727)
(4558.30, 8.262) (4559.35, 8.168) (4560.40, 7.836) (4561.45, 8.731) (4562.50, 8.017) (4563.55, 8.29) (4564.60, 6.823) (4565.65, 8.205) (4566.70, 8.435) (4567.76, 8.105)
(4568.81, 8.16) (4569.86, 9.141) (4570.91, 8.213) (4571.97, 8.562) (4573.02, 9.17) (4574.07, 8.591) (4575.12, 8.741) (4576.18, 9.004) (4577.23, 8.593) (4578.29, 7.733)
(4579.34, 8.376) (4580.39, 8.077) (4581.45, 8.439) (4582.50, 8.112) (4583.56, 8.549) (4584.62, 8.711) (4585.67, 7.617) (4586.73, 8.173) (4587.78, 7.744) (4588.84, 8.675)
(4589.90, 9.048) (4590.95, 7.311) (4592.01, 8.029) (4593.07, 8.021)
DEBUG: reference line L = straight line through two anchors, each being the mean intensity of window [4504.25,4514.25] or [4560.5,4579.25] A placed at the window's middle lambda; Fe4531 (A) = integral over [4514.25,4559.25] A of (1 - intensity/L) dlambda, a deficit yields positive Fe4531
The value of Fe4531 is 1.7 A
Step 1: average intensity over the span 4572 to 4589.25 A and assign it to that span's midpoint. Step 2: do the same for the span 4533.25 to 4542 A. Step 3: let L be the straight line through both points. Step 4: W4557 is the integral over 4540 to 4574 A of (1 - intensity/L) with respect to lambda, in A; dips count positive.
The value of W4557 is 0.64 A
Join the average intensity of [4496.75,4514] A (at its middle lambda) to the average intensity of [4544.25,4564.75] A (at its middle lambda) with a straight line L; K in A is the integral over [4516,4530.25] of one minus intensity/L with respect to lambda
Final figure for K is 0.5 A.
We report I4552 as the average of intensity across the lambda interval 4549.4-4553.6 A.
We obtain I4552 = 7.87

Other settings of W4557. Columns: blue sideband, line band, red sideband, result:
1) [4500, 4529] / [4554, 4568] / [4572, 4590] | 0.56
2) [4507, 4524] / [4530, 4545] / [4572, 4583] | -0.09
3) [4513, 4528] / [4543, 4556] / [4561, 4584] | 0.06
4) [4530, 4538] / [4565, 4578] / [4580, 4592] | -0.57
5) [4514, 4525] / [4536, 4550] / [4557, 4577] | -0.56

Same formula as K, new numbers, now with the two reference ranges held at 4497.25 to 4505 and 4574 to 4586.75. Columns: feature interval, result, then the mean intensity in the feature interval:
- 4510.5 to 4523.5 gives 0.4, 8.04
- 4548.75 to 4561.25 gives 0.6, 7.96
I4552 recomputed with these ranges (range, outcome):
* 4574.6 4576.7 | 8.85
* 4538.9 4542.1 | 8.41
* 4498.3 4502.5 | 8.42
